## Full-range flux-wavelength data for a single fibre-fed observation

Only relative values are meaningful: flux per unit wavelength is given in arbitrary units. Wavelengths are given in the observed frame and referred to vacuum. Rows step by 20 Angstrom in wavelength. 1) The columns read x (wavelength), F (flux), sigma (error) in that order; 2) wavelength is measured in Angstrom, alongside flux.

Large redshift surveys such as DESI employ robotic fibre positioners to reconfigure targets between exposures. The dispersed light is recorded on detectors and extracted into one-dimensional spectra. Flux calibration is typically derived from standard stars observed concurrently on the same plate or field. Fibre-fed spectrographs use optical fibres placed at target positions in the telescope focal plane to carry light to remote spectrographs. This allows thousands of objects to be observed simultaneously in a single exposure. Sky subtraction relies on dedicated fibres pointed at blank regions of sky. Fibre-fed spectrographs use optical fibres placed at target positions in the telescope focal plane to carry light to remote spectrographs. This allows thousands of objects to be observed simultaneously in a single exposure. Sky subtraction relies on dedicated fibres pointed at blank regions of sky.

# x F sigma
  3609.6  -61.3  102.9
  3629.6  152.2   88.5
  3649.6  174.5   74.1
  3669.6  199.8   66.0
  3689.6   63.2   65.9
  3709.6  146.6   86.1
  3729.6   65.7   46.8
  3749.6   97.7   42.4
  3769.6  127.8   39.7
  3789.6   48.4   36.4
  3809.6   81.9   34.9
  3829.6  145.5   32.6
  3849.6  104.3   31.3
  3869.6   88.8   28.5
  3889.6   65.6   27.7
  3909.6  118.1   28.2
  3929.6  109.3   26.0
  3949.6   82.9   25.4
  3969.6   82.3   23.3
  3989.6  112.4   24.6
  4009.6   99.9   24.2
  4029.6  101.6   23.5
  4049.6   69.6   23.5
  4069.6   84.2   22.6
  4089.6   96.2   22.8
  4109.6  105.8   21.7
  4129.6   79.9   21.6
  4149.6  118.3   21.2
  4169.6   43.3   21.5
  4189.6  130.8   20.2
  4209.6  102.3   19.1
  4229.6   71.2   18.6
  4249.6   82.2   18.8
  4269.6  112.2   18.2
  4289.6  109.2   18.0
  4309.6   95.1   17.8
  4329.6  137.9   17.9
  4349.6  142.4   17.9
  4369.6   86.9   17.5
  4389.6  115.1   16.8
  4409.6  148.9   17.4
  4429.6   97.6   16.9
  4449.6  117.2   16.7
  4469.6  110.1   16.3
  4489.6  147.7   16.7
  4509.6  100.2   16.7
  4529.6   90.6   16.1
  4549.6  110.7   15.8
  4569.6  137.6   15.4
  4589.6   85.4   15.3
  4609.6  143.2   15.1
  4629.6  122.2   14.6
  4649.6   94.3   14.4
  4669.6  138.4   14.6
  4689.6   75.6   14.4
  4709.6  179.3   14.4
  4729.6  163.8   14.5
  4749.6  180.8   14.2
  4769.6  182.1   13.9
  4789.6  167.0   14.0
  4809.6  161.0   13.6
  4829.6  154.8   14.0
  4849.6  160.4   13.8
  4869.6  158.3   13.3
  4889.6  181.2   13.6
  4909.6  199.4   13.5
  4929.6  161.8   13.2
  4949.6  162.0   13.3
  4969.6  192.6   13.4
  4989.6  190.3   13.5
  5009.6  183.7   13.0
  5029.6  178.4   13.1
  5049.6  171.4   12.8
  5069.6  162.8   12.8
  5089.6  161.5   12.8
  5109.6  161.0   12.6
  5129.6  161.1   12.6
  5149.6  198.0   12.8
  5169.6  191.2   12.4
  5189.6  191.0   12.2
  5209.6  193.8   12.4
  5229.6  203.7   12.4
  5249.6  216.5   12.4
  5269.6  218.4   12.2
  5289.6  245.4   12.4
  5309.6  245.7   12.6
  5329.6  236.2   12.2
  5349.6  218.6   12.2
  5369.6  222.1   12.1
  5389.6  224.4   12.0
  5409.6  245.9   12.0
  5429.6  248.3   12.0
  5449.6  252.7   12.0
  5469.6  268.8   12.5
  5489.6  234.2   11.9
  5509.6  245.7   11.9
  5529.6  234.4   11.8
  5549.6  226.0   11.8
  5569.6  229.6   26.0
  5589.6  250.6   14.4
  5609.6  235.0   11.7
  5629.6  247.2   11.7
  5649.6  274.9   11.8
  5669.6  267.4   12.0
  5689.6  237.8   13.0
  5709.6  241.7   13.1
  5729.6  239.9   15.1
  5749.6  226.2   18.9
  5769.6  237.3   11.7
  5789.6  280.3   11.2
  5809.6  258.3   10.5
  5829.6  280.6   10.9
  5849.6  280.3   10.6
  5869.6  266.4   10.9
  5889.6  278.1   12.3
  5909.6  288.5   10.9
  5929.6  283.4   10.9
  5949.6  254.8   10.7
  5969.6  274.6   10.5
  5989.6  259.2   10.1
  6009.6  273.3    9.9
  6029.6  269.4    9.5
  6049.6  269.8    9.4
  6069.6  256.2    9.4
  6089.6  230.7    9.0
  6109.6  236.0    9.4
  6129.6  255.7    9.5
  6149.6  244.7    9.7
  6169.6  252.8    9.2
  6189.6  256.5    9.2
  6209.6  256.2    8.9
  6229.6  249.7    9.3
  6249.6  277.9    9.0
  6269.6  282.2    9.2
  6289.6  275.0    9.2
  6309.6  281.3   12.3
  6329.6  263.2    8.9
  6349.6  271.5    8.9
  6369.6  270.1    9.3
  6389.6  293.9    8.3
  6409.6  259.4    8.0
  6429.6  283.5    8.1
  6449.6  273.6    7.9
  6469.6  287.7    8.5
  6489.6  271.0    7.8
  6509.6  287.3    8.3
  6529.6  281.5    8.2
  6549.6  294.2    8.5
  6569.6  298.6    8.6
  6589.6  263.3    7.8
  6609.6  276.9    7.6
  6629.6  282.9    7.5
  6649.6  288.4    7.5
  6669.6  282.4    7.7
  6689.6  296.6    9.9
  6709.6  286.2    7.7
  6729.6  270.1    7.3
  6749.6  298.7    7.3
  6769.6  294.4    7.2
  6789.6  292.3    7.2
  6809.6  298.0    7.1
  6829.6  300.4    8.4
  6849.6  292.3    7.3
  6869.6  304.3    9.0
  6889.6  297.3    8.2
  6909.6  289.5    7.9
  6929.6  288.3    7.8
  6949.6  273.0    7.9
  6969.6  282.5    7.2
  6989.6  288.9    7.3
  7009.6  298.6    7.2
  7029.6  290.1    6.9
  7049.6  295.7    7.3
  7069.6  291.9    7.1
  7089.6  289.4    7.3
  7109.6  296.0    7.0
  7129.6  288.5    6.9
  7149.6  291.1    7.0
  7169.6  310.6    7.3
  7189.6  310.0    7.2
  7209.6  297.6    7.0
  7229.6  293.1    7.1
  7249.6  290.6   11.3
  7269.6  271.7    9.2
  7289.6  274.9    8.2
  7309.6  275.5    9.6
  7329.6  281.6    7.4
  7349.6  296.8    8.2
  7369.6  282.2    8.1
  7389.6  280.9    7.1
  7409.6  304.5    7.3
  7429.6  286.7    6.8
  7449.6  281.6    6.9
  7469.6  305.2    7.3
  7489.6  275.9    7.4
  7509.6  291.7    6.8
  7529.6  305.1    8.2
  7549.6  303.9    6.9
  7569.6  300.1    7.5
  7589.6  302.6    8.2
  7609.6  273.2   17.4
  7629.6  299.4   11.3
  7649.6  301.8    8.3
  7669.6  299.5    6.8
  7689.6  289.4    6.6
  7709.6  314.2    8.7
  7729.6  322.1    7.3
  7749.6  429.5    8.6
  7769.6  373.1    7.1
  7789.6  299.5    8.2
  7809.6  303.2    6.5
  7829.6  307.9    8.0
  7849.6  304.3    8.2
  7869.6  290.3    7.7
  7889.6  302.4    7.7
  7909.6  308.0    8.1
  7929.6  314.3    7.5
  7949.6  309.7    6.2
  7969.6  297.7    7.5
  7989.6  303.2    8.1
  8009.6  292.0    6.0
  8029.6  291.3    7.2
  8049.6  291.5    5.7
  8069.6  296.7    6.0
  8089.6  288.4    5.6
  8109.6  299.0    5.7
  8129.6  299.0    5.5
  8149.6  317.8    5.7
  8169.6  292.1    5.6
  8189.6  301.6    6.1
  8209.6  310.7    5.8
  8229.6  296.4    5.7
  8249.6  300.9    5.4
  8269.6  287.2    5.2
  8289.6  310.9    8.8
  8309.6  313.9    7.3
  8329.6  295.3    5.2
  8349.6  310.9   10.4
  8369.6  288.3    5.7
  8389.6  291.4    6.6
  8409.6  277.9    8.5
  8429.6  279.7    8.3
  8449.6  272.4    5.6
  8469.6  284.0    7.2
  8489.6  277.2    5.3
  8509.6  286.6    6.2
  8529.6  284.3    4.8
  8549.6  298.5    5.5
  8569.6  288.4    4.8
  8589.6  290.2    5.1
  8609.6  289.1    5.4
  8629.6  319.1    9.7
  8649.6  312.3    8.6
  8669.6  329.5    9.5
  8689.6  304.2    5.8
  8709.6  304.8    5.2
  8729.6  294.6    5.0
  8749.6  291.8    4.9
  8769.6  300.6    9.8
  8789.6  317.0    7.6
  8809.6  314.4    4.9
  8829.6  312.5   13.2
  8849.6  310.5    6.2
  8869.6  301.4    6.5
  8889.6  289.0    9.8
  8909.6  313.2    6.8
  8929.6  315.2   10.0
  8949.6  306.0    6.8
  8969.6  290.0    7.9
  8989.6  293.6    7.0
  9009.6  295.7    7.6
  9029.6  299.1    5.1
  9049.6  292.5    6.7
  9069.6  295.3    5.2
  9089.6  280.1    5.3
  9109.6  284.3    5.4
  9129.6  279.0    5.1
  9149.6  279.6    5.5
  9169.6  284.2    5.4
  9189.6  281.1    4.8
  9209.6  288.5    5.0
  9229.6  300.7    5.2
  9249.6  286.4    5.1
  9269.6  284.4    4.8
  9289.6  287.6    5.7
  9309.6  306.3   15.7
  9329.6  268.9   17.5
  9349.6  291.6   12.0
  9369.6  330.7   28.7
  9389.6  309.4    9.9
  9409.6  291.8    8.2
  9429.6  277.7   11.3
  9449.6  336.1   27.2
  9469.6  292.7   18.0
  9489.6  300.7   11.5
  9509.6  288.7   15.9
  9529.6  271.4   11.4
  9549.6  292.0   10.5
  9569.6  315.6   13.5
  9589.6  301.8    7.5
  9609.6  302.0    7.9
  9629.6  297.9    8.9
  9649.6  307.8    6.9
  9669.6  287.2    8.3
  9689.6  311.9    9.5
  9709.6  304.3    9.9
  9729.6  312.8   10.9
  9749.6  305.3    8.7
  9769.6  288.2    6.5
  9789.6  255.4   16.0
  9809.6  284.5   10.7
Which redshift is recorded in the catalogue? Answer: 0.18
